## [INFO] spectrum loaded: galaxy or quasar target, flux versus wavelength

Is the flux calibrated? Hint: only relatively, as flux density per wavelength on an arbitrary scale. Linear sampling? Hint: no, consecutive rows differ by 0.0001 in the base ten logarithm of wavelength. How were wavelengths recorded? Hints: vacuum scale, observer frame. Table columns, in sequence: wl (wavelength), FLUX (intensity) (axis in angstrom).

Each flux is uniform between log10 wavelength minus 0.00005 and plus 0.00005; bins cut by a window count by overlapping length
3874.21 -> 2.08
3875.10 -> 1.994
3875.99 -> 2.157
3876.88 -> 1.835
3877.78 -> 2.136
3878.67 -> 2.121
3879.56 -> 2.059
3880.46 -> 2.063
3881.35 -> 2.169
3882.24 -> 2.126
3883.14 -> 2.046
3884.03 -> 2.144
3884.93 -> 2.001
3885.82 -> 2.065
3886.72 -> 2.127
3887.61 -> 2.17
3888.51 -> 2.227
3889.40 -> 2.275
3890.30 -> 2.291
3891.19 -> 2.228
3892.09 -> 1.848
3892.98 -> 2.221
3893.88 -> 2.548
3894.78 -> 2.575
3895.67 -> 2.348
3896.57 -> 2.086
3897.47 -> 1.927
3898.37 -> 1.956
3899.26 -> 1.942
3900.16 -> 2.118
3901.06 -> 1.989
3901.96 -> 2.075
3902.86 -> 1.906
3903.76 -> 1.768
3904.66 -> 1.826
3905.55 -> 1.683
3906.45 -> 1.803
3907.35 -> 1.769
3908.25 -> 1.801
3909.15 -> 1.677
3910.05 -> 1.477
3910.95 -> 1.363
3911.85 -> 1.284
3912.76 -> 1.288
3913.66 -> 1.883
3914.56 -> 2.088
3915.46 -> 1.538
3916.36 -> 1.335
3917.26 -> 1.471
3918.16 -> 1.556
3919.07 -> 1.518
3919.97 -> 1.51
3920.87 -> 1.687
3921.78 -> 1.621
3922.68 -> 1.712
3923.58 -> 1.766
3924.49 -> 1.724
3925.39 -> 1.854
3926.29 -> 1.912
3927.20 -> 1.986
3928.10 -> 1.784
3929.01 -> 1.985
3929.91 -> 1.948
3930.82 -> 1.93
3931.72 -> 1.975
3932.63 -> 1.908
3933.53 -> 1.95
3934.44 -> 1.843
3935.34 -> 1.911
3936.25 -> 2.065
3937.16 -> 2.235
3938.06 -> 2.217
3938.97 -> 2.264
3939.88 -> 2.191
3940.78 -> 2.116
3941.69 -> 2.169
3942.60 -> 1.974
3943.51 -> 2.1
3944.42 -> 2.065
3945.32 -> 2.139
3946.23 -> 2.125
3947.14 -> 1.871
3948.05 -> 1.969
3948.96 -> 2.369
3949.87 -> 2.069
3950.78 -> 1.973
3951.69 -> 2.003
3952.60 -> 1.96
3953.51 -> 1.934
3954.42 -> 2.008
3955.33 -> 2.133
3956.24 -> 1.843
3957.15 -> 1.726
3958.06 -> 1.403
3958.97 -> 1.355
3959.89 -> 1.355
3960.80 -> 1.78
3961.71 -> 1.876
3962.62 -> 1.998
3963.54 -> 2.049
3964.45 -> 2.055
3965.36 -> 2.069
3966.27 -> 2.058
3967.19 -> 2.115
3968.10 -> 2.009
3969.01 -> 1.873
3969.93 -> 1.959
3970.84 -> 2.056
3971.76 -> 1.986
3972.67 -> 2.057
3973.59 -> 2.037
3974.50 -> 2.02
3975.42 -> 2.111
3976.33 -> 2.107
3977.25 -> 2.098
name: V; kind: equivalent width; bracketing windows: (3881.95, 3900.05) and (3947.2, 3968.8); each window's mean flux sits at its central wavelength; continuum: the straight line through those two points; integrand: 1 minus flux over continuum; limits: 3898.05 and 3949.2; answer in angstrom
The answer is 4.5 angstrom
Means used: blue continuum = 2.16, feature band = 1.86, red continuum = 1.92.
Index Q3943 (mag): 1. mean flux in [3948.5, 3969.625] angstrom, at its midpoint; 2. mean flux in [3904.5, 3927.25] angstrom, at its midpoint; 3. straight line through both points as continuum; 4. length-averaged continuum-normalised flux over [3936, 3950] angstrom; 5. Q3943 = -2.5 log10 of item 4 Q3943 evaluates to -0.17 mag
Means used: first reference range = 1.65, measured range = 2.12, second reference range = 1.91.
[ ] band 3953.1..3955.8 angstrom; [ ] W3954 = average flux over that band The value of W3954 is 2.03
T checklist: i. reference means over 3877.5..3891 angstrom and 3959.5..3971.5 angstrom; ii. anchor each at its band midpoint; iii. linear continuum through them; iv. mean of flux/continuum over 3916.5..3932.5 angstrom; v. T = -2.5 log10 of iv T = 0.16 mag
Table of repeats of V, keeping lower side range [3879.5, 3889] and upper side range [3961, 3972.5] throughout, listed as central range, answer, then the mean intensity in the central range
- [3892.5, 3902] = -0.32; 2.16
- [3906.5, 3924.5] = 4.05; 1.6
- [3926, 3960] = 1.04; 1.97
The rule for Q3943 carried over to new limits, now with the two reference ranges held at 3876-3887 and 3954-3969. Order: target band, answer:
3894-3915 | 0.086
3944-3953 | -0.086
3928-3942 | -0.055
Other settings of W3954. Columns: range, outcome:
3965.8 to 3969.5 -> 2.01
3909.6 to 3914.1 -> 1.46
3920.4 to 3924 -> 1.7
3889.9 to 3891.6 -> 2.27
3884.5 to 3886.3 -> 2.03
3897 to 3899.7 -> 1.94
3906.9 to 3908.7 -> 1.78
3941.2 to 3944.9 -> 2.08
